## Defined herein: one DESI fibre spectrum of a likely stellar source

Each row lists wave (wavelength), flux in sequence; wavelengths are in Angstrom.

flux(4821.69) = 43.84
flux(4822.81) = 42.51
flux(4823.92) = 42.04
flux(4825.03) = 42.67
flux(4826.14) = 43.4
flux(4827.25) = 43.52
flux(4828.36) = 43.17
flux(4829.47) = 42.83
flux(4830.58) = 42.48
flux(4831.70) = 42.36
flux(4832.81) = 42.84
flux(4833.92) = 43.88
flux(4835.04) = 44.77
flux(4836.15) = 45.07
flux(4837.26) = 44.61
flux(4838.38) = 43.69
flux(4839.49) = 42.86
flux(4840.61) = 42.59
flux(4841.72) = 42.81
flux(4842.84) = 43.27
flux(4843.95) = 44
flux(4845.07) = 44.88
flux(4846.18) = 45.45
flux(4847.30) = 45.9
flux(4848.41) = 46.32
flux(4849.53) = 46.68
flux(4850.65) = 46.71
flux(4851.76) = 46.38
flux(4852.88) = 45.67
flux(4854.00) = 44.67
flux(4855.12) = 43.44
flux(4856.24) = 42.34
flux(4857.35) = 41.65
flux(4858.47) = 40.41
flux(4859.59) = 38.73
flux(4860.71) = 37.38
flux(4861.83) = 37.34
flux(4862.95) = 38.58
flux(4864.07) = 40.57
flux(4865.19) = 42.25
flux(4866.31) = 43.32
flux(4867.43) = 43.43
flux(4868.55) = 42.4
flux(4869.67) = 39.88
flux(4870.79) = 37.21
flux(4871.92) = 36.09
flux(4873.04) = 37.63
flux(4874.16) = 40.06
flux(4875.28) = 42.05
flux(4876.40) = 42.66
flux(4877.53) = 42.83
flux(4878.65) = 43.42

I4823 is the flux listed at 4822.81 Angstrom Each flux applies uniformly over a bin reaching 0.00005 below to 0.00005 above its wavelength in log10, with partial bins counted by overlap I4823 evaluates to 42.51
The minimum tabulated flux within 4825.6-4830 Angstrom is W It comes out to 42.83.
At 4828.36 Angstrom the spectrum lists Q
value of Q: 43.17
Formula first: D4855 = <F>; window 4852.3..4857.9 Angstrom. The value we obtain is 43.6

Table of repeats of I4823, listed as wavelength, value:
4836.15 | 45.07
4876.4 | 42.66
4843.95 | 44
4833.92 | 43.88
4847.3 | 45.9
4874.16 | 40.06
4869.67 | 39.88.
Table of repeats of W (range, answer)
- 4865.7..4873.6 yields 36.09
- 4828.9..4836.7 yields 42.36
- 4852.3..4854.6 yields 44.67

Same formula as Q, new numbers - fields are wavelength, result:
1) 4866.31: 43.32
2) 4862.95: 38.58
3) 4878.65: 43.42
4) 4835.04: 44.77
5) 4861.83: 37.34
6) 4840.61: 42.59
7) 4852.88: 45.67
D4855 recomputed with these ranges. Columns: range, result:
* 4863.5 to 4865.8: 41.4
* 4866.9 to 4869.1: 42.9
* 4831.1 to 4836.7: 43.7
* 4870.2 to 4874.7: 37.7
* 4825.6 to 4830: 43.3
